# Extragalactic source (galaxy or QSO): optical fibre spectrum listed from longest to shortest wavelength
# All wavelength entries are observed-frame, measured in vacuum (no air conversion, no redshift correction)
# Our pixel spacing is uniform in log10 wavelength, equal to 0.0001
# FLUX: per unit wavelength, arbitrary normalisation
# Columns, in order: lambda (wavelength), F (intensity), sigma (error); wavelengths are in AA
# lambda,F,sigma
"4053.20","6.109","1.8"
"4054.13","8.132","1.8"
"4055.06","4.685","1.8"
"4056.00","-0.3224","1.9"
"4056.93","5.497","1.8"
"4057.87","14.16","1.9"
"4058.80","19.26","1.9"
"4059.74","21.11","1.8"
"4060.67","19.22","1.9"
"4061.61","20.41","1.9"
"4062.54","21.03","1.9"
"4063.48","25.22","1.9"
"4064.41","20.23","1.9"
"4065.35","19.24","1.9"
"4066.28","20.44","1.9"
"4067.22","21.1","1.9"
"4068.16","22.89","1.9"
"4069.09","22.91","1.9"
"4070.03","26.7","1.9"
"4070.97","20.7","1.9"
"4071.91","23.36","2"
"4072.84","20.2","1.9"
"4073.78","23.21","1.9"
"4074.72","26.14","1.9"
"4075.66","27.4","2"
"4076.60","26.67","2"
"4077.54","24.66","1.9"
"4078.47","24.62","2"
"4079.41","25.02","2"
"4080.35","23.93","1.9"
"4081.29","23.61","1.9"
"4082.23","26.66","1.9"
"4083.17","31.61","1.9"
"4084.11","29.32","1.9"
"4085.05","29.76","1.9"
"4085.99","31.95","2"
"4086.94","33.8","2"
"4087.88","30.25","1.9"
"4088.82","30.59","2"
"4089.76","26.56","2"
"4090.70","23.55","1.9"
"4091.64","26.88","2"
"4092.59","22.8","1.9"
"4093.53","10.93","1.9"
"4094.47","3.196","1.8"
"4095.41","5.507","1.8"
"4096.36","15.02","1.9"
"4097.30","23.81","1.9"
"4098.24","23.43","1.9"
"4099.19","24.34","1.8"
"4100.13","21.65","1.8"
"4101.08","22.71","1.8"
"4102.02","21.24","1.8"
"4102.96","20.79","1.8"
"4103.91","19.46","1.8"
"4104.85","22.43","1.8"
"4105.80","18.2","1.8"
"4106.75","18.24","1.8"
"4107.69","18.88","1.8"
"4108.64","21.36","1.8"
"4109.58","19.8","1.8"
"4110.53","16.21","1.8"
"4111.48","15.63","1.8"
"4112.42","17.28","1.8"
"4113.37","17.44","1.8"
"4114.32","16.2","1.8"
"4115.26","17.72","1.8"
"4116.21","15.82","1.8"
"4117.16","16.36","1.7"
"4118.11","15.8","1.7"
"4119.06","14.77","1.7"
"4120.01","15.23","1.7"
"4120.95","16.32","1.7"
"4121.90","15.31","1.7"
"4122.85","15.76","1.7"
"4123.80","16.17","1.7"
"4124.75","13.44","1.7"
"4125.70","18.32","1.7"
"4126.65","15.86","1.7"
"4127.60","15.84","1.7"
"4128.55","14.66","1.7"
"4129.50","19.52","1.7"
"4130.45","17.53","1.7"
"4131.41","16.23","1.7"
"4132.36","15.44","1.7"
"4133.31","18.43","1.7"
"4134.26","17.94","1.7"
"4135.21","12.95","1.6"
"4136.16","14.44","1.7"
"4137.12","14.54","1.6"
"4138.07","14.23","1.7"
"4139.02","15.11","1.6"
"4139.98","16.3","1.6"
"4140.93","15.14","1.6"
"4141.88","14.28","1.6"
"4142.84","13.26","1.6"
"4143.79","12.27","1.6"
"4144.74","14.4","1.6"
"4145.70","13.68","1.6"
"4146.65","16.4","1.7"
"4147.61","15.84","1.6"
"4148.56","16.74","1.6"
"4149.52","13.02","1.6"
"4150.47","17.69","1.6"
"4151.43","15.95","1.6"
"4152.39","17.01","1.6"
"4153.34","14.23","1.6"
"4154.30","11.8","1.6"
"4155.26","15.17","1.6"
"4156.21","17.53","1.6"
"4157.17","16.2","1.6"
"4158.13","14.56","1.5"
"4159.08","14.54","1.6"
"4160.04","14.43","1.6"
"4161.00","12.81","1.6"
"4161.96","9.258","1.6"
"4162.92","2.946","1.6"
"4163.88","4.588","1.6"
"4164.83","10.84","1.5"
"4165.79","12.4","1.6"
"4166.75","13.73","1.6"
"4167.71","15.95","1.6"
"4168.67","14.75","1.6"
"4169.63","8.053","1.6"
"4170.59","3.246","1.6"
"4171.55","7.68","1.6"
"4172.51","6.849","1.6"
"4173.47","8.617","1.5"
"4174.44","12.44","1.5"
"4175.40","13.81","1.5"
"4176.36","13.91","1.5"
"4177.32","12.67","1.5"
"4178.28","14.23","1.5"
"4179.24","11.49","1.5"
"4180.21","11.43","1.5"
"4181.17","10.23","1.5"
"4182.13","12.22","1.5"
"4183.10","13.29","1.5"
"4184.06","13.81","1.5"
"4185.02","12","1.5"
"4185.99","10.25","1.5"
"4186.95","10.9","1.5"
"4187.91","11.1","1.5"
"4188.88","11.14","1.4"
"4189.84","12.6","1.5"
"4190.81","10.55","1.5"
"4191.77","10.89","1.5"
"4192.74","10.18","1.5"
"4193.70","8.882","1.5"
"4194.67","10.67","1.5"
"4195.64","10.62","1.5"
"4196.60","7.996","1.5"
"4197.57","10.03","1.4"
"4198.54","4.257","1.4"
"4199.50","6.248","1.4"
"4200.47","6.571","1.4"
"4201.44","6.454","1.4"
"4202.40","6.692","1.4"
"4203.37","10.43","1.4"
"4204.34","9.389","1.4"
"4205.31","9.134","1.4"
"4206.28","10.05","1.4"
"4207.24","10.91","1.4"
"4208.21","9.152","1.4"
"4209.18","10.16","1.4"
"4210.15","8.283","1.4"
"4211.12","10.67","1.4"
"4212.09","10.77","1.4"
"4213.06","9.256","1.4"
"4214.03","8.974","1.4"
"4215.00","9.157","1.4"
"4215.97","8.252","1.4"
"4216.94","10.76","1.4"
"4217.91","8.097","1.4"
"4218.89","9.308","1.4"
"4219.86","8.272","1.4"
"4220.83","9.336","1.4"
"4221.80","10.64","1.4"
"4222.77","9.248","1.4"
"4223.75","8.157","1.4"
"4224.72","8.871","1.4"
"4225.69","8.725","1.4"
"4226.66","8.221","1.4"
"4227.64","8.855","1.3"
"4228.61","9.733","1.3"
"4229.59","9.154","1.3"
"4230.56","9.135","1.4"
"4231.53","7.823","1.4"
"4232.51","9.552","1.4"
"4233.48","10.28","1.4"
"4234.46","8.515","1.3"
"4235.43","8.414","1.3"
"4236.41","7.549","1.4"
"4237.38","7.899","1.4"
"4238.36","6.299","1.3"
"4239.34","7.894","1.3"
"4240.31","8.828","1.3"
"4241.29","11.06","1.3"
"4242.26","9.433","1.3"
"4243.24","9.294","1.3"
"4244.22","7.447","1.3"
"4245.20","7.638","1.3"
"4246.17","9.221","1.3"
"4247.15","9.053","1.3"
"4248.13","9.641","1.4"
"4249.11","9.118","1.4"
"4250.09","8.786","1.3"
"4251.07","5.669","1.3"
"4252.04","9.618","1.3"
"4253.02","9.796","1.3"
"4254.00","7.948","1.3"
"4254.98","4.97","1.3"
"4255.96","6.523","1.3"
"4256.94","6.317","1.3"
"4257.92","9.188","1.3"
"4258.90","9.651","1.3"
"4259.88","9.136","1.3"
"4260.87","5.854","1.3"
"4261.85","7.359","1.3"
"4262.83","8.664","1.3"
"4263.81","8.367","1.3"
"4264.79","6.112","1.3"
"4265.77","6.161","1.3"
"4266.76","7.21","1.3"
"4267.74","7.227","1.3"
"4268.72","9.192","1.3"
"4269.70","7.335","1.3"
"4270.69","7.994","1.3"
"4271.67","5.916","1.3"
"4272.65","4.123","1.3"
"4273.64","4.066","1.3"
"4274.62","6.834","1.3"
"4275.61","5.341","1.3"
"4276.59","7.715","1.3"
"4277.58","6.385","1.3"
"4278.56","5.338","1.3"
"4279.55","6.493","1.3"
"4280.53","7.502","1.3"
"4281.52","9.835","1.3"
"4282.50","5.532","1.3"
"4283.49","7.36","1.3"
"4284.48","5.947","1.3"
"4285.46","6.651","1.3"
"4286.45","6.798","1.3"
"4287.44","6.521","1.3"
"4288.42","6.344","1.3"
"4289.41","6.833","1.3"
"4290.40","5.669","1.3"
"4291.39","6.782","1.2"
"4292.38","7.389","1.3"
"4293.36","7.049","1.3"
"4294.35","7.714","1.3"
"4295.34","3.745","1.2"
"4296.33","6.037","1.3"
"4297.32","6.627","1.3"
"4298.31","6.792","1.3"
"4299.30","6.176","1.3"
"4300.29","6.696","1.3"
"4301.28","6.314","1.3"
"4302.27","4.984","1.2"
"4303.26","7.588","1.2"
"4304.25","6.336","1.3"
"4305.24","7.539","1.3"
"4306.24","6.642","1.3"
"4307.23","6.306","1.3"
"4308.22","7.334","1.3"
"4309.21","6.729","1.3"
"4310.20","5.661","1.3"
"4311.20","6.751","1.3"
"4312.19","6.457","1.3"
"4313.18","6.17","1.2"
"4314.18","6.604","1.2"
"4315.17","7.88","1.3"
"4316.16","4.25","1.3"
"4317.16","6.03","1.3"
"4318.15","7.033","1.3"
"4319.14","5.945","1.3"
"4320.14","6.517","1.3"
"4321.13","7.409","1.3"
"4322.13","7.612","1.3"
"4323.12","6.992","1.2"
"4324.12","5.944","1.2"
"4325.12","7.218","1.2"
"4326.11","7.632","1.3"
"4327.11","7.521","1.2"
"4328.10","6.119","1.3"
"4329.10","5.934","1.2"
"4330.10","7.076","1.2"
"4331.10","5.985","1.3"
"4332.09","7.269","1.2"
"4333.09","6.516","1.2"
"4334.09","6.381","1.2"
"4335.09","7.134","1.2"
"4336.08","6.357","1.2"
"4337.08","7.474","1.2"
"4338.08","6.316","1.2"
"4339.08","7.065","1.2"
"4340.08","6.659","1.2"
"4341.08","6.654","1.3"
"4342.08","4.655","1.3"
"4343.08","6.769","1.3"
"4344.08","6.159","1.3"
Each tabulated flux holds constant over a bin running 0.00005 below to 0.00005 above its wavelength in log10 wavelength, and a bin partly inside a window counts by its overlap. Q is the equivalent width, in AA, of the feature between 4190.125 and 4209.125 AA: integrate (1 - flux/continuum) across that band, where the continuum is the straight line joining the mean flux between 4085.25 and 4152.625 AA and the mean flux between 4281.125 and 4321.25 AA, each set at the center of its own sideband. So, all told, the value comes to 5.7 AA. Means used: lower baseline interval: 17.9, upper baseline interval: 6.55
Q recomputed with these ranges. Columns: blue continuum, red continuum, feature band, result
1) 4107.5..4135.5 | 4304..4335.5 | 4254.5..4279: 6.3 AA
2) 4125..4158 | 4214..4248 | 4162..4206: 7.8 AA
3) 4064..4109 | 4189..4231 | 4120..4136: 1.8 AA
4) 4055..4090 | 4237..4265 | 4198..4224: 5.8 AA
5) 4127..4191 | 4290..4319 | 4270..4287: 2.6 AA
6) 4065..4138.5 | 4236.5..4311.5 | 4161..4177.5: 5.4 AA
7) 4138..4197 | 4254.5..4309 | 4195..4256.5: 4.9 AA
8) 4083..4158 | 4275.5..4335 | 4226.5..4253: 4.8 AA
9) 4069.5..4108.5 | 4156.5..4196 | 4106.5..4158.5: 3.5 AA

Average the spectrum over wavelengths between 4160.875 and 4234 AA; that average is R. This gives 9.82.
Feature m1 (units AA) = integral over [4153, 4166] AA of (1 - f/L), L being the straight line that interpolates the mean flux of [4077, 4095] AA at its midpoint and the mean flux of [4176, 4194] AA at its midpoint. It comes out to 2.6 AA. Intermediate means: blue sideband 25.2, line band 12.2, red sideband 11.7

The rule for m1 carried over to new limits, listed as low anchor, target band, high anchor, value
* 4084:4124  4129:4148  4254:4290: 2.0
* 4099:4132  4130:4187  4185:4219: 1.7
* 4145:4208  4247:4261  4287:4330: 0.7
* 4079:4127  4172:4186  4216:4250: 1.8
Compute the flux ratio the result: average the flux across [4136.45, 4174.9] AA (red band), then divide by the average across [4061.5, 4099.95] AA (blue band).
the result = 0.6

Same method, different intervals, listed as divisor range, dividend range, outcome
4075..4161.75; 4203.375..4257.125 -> 0.48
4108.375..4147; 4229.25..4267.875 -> 0.52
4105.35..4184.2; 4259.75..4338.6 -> 0.46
